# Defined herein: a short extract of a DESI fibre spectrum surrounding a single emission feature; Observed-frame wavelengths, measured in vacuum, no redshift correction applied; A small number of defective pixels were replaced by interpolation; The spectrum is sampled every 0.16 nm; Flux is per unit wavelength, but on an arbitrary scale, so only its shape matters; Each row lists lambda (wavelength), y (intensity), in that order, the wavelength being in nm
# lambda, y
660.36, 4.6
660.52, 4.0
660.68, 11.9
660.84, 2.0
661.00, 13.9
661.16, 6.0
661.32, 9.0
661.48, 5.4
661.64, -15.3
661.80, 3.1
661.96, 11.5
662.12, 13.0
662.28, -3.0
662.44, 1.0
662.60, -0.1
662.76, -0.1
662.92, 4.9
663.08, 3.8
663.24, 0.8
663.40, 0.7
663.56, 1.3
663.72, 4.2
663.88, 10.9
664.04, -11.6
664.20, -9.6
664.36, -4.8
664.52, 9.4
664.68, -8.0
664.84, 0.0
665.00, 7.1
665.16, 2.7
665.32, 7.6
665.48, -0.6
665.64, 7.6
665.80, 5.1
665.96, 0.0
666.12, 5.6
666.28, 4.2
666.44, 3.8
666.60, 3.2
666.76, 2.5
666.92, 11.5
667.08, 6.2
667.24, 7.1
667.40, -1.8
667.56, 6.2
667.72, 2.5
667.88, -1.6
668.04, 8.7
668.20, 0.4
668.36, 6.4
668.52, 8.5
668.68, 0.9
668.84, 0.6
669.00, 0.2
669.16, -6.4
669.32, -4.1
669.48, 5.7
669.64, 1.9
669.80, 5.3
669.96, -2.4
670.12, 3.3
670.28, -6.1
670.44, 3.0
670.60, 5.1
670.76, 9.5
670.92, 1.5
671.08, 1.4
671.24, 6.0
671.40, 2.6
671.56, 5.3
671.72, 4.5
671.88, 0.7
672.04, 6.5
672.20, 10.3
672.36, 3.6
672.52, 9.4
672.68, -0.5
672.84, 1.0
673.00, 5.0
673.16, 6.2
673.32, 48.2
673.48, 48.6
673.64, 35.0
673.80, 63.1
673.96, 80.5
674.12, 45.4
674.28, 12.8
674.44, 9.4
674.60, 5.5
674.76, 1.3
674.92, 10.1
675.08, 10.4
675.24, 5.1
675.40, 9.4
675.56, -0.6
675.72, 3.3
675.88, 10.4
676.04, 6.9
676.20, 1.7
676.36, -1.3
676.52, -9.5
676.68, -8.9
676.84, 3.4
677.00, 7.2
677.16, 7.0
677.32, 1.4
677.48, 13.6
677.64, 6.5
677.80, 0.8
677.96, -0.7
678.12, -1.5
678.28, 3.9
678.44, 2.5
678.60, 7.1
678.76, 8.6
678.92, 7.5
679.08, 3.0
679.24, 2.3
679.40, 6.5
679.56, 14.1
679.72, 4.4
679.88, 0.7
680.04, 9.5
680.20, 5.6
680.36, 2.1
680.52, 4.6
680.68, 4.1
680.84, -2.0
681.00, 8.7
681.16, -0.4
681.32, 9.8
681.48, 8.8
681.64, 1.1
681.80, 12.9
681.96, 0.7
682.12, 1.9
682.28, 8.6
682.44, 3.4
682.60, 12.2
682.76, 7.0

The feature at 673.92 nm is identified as [O II]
